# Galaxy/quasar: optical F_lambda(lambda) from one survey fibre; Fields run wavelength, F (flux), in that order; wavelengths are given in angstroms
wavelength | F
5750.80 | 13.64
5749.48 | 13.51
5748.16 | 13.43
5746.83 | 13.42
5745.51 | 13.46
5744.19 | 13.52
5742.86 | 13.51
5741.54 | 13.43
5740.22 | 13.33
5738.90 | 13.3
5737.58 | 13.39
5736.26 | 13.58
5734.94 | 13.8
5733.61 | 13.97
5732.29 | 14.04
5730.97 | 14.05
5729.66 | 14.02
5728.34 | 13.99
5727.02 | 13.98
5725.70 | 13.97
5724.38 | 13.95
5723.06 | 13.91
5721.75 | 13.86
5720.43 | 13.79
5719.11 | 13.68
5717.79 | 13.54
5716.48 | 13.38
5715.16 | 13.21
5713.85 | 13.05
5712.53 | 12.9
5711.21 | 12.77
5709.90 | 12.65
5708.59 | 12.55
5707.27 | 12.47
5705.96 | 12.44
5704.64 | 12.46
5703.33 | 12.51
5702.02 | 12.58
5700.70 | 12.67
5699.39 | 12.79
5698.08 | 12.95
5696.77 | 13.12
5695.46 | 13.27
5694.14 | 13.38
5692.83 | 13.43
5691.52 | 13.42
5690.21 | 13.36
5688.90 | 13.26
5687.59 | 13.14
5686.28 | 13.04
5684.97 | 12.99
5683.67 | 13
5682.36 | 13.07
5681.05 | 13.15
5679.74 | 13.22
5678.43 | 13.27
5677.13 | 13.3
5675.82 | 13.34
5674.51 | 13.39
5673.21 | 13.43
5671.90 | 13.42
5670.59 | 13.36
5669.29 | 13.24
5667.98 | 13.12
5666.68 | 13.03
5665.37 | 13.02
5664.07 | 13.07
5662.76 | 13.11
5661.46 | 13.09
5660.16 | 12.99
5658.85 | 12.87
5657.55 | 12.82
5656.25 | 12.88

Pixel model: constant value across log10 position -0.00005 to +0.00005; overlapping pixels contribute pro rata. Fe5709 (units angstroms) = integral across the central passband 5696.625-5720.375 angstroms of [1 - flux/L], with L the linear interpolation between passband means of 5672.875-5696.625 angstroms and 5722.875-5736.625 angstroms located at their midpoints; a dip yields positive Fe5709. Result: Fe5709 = 1.3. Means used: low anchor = 13.2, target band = 12.9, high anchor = 13.9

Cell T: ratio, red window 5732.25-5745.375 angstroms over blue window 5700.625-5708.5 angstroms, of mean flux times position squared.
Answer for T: 1.10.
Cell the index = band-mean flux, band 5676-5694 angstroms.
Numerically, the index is 13.2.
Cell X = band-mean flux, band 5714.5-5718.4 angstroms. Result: 13.4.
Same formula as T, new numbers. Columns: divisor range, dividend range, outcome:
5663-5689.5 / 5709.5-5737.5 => 1.05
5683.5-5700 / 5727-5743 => 1.06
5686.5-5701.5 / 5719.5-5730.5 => 1.07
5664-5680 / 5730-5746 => 1.05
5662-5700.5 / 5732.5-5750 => 1.05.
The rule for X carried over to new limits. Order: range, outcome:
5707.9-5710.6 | 12.6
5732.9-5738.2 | 13.7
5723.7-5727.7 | 13.9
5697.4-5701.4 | 12.8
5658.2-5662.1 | 13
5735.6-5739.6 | 13.4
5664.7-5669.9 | 13.1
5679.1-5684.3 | 13.1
